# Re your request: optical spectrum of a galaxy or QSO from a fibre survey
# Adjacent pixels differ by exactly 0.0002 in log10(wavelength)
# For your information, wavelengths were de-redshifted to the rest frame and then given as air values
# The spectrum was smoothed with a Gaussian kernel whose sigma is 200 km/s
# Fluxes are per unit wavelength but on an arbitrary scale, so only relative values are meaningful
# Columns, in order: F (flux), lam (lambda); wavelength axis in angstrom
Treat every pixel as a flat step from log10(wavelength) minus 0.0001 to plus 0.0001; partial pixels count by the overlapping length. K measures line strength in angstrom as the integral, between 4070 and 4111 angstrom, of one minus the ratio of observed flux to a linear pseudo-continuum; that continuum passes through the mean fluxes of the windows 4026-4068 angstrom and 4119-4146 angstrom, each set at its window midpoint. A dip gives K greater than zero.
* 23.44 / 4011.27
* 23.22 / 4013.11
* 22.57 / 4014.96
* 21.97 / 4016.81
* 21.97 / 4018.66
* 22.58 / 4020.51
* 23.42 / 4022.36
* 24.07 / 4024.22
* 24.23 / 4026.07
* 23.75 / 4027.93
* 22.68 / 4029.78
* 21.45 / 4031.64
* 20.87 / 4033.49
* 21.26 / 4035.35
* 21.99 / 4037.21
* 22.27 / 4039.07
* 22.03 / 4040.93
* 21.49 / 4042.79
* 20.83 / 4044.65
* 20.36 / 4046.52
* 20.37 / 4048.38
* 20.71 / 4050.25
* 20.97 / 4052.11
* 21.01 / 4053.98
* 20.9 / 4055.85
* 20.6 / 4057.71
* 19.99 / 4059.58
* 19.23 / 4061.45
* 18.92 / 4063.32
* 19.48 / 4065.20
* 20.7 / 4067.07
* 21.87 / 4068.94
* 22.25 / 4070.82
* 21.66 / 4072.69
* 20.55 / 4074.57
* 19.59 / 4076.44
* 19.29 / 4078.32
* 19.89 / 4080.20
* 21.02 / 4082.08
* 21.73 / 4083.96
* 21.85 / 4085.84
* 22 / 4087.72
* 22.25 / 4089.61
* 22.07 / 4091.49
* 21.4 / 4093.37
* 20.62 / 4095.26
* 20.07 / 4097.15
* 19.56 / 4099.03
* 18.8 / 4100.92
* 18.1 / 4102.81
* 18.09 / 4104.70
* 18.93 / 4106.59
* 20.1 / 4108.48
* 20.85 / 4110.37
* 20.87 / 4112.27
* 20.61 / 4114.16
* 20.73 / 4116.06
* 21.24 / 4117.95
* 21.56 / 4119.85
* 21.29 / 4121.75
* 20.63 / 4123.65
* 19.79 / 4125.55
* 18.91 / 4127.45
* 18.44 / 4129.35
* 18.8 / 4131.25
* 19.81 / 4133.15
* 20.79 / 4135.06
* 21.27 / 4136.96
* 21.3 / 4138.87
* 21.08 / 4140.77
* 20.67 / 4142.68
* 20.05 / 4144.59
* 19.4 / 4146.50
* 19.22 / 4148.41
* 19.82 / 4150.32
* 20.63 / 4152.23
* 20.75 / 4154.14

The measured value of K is 0.40 angstrom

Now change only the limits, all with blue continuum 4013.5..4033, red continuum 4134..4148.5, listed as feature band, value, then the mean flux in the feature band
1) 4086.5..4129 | 1.6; 20.4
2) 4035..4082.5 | 3.0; 20.7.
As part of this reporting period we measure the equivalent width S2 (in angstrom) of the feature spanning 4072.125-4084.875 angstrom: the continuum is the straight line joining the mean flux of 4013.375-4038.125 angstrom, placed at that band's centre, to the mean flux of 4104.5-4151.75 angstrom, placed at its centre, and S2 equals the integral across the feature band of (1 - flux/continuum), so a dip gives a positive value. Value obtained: 0.5 angstrom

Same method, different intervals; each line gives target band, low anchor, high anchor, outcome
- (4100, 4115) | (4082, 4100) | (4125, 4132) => 0.5 angstrom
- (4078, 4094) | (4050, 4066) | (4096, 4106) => -1.6 angstrom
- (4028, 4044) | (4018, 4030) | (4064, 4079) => 0.6 angstrom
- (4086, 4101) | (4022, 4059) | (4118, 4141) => -0.1 angstrom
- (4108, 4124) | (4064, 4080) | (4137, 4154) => -0.4 angstrom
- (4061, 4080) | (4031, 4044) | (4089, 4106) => 0.4 angstrom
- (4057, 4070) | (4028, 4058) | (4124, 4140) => 0.5 angstrom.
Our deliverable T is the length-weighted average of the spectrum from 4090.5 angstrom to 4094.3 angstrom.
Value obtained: 21.8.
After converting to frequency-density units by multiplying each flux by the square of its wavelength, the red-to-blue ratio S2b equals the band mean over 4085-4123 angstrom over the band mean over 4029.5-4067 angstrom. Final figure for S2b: 1.0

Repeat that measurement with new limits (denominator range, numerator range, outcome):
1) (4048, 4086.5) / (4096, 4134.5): 0.99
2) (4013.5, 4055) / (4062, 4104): 0.96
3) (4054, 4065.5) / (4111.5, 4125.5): 1.08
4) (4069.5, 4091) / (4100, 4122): 0.96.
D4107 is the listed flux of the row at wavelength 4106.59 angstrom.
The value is 18.93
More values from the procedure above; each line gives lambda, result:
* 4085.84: 21.85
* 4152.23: 20.63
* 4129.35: 18.44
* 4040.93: 22.03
